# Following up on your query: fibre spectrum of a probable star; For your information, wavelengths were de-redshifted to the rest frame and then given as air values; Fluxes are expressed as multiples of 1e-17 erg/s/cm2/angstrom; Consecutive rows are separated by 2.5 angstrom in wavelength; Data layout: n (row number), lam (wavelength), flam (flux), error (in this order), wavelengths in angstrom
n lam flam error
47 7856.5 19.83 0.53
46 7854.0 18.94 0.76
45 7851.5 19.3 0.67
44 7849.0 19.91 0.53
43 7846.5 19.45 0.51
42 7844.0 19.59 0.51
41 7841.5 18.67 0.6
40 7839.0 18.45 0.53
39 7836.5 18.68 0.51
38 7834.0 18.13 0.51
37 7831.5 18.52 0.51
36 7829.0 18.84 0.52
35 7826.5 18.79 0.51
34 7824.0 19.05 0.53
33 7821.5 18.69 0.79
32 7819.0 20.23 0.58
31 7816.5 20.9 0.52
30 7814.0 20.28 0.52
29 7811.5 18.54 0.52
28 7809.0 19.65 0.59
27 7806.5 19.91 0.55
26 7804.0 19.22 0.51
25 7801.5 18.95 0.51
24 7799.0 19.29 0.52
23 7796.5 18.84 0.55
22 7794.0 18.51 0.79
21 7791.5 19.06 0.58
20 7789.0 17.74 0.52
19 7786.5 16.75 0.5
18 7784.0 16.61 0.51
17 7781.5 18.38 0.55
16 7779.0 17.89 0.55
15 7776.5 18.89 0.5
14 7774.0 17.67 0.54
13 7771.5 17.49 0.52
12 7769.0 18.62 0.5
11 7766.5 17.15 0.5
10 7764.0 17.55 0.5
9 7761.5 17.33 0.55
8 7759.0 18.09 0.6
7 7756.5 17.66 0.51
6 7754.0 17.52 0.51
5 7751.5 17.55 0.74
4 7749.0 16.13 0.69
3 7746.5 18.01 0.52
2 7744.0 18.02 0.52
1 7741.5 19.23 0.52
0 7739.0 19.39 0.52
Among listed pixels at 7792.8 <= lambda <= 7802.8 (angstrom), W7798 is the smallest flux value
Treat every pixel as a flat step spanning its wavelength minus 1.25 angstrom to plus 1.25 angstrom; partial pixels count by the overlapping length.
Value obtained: 18.51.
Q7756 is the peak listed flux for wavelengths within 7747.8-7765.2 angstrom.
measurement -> 18.09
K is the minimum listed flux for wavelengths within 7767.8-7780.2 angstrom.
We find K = 17.49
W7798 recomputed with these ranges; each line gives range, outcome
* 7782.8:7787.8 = 16.61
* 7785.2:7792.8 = 16.75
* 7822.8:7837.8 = 18.13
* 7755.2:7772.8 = 17.15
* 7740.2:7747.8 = 18.01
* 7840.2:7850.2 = 18.67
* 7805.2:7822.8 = 18.54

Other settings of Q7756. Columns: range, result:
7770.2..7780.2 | 18.89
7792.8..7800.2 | 19.29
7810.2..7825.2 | 20.9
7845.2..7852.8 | 19.91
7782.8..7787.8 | 16.75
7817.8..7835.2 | 20.23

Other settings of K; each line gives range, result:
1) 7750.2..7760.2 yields 17.52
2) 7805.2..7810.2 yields 19.65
